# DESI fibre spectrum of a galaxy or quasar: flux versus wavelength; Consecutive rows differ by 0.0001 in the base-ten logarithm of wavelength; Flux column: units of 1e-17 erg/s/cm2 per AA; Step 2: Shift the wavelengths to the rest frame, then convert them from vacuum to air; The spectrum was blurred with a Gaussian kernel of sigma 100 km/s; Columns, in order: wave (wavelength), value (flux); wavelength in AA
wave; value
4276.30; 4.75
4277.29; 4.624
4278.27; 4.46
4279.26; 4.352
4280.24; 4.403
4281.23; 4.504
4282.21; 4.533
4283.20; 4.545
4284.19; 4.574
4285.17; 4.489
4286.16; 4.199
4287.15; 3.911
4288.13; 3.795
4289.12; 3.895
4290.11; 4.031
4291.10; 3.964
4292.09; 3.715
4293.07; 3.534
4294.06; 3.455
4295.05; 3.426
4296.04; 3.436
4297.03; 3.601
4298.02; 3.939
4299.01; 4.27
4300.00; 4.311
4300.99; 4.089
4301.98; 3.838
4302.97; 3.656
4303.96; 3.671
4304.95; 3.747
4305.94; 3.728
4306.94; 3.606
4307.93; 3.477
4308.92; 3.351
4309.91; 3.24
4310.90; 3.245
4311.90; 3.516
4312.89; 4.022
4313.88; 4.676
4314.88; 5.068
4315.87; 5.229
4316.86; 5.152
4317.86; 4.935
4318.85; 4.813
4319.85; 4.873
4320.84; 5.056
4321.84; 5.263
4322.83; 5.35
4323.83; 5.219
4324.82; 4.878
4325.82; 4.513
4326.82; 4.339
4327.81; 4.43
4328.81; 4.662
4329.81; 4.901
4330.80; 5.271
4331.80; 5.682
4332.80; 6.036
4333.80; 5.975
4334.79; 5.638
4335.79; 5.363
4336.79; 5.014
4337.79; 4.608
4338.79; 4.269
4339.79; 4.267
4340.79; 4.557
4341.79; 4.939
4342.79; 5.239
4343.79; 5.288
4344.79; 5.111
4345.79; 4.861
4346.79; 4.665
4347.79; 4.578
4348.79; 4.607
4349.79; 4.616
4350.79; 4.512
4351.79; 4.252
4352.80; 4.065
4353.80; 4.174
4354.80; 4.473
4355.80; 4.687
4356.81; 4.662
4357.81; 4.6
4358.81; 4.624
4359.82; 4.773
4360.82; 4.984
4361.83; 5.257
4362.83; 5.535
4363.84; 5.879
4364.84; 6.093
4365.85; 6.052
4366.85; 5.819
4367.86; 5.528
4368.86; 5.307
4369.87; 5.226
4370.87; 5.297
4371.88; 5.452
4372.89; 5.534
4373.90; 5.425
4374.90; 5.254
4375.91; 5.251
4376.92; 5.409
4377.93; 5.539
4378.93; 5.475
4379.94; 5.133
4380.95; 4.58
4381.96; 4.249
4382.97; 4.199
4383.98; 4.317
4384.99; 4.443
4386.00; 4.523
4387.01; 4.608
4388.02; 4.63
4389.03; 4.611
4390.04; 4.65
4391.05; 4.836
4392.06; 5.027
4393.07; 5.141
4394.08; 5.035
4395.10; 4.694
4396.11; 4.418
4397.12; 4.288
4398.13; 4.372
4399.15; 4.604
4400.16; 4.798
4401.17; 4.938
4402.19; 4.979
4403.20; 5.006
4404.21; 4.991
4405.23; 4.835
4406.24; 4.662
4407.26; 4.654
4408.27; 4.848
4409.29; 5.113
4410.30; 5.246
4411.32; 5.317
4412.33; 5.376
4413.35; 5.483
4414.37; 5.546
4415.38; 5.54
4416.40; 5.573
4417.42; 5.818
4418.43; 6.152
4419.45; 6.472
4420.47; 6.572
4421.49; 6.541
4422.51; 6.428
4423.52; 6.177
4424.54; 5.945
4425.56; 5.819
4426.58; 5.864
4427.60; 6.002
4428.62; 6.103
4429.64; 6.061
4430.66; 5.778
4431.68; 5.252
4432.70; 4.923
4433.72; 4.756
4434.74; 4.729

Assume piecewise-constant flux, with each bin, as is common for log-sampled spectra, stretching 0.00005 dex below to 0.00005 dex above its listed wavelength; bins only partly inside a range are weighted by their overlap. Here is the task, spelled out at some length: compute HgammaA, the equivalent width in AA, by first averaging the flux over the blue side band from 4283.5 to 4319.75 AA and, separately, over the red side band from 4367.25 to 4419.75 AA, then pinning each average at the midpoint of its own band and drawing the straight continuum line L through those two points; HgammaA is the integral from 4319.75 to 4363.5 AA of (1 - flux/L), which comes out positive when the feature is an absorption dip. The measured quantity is -4.3 AA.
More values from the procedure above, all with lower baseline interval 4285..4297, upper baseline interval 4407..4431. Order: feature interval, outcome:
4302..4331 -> -1.3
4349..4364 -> 0.3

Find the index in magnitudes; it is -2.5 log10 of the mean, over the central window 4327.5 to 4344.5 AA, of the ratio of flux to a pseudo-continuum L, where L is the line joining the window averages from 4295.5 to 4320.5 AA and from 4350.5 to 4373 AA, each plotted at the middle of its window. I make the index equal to -0.11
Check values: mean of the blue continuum 4.07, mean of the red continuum 5.07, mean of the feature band 5.07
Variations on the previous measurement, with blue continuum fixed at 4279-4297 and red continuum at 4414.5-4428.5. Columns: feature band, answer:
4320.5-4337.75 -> -0.11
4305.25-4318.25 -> 0.08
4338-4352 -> 0.04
